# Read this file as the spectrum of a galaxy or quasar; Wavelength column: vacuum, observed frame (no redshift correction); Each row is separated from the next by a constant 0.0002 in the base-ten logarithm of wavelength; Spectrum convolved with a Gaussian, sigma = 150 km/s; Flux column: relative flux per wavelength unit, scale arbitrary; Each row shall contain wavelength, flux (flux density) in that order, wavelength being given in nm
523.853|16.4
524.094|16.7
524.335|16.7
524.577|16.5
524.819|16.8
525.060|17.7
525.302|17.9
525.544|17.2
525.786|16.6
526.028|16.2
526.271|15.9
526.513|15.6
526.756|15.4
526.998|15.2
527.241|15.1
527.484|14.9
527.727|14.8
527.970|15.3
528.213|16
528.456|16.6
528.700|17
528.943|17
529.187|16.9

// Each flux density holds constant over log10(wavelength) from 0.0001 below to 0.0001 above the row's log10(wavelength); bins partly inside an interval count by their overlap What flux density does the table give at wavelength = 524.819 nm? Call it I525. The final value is 16.8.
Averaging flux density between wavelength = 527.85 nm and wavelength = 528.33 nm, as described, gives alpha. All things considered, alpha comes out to 15.7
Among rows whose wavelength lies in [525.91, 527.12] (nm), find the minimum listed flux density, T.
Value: 15.2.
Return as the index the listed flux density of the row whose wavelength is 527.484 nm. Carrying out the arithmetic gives 14.9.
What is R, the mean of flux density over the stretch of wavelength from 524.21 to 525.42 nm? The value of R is 17.1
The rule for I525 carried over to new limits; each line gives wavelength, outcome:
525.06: 17.7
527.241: 15.1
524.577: 16.5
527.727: 14.8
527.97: 15.3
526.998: 15.2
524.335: 16.7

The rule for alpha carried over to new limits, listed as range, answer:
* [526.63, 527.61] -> 15.1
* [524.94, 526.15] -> 17.1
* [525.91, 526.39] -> 16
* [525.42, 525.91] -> 16.9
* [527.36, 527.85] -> 14.9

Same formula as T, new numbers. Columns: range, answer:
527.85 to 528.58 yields 15.3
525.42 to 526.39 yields 15.9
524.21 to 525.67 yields 16.5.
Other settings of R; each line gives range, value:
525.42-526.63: 16.3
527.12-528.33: 15.2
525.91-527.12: 15.7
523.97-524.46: 16.7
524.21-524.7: 16.6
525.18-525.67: 17.5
